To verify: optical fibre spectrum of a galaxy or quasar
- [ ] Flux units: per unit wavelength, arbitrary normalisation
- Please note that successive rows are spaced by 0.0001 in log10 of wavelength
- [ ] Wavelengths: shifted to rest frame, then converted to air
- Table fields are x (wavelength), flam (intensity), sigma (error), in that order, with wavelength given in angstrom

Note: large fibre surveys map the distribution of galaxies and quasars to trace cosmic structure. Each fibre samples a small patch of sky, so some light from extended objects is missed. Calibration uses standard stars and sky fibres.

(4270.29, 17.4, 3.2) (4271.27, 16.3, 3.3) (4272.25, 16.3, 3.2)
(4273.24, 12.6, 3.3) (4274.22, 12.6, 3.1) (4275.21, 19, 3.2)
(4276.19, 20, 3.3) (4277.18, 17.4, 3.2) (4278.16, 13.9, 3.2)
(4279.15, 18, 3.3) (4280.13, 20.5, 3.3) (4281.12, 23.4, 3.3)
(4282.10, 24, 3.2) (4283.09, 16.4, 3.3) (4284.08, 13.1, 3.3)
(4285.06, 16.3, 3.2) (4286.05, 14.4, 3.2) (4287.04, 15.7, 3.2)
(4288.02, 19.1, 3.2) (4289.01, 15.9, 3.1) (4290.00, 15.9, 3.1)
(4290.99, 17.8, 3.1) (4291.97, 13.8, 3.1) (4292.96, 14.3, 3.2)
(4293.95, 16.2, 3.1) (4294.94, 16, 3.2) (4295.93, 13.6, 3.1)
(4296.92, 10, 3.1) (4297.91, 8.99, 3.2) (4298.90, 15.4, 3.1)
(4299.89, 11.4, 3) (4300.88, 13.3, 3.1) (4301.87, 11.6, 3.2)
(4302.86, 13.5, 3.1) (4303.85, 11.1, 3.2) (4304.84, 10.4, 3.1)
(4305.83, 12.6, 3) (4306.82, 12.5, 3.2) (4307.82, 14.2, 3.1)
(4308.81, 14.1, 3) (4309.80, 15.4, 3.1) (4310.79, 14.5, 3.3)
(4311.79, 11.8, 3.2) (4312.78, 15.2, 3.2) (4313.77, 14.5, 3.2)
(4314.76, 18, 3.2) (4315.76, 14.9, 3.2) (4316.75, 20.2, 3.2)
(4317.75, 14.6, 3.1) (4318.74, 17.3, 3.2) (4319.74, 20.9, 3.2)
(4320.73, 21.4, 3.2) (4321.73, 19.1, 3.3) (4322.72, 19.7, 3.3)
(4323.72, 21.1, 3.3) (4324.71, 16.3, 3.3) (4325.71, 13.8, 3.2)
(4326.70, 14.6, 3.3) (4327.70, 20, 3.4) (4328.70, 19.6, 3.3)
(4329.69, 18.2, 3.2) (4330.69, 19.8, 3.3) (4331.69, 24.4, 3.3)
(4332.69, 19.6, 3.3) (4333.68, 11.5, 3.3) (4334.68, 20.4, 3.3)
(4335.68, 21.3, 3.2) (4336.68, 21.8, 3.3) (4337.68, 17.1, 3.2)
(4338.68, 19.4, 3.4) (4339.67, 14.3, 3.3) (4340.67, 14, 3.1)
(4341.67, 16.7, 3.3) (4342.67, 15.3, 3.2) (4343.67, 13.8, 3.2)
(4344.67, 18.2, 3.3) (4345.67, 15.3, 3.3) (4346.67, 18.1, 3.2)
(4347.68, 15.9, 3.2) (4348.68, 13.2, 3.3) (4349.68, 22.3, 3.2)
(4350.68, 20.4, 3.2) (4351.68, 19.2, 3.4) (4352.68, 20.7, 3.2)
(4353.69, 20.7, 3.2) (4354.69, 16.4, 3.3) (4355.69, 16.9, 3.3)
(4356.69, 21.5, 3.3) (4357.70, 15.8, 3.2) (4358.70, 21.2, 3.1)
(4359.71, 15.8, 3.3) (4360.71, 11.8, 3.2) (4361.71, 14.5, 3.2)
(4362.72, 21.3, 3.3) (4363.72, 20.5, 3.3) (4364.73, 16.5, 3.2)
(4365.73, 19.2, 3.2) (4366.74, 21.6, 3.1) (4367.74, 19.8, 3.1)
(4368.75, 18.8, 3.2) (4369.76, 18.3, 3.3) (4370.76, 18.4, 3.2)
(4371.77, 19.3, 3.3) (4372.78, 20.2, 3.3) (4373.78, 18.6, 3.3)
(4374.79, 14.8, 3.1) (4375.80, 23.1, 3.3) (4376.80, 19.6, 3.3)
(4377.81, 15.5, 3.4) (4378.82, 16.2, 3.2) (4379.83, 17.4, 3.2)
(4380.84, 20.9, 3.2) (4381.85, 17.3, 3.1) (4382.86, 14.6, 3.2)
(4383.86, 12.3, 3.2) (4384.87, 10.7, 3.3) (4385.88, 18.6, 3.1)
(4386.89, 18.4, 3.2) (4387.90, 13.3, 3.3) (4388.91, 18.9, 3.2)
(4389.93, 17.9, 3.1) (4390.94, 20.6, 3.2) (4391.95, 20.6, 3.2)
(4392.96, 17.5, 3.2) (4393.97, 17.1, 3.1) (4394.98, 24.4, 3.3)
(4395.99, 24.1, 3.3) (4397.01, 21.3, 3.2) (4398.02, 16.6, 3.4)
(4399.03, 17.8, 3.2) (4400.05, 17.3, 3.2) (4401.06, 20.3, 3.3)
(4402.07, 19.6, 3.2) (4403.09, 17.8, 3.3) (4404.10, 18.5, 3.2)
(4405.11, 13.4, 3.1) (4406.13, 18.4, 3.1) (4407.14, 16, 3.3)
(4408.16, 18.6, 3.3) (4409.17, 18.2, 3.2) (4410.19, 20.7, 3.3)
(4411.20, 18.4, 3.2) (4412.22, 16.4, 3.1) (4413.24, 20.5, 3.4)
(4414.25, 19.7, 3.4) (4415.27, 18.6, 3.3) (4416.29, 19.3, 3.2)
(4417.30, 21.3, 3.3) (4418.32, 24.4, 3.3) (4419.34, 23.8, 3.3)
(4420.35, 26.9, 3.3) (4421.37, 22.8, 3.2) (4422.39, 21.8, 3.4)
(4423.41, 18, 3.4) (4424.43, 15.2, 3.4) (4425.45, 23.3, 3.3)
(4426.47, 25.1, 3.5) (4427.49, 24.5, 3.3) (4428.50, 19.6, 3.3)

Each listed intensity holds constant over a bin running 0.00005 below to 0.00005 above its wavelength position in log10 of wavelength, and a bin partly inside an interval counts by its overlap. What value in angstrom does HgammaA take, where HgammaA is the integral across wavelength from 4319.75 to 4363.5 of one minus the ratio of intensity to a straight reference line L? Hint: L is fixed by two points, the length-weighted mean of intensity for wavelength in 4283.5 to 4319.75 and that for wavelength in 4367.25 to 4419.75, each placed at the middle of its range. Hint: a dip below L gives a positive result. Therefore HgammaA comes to -4.9 angstrom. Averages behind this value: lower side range 14.5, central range 18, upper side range 18.5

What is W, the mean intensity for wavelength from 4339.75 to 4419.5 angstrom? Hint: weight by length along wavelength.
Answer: 18.2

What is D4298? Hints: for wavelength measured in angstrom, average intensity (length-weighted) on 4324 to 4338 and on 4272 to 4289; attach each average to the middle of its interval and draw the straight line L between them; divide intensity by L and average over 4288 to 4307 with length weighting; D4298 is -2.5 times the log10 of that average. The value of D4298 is 0.28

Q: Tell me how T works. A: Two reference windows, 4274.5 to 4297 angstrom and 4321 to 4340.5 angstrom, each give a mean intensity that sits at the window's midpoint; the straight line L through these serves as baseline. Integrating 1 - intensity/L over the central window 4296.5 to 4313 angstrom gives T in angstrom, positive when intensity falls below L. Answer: 4.57 angstrom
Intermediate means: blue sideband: 16.8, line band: 12.7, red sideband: 18.5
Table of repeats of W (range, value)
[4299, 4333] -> 16.1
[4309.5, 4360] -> 17.7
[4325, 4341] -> 18.1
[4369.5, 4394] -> 17.6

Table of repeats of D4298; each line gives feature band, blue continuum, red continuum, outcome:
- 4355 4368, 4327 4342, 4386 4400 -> 0.036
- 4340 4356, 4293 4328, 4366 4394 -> -0.044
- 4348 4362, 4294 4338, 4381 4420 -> -0.045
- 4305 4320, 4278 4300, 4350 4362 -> 0.103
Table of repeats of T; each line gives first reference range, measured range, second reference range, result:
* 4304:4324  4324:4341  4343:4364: -1.3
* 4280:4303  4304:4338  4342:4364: -1.1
